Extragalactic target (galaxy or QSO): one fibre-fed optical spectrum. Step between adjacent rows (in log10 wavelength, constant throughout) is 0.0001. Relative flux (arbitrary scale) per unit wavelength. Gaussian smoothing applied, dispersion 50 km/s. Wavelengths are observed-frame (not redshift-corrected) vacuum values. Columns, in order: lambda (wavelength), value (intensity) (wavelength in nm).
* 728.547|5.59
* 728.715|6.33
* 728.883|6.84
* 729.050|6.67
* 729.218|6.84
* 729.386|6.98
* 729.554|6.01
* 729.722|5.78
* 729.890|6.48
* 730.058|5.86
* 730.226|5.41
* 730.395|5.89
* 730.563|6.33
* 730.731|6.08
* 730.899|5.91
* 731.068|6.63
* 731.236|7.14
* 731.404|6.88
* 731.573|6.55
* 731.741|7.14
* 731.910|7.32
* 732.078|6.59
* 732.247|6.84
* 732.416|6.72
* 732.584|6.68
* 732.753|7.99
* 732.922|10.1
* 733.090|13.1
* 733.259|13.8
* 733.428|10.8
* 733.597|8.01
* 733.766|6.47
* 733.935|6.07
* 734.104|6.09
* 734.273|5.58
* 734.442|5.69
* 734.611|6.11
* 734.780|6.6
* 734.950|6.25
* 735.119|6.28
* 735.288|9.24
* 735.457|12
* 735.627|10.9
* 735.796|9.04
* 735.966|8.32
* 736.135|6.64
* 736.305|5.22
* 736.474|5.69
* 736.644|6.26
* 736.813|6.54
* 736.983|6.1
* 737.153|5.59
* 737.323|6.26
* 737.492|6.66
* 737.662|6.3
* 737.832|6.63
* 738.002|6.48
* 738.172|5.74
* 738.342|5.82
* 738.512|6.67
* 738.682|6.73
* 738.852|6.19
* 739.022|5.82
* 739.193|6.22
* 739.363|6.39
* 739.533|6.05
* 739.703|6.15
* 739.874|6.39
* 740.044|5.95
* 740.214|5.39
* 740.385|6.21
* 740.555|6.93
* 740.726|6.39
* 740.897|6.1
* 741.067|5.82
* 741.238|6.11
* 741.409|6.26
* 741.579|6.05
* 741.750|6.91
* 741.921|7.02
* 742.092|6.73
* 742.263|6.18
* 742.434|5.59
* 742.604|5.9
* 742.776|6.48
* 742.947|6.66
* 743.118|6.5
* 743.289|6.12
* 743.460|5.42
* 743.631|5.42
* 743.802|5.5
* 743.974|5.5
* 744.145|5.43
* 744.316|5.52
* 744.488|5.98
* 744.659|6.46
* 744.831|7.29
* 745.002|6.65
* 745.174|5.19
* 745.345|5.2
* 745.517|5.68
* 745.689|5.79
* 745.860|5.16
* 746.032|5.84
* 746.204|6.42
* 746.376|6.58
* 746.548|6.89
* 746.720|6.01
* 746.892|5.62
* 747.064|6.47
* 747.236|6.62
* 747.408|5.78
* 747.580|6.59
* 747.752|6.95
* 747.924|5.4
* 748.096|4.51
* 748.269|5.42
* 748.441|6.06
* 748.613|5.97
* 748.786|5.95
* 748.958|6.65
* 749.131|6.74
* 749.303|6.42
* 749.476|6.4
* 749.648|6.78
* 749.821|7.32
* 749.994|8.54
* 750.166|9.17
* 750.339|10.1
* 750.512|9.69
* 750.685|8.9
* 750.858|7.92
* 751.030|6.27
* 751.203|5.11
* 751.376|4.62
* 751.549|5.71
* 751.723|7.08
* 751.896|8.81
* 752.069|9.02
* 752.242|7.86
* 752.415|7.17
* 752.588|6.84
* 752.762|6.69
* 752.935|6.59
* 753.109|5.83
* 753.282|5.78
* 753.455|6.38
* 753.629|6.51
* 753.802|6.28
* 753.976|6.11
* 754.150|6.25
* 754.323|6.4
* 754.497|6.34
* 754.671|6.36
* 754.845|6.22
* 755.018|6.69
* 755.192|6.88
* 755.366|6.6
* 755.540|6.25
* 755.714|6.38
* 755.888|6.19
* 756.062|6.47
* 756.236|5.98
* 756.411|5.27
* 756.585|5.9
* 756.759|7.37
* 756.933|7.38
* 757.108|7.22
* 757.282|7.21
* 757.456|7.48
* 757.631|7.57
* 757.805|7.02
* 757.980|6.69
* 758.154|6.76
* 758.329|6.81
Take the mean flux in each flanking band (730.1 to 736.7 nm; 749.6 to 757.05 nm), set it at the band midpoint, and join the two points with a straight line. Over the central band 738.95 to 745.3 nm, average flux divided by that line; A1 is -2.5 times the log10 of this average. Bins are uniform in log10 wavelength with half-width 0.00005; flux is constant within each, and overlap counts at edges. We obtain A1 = 0.18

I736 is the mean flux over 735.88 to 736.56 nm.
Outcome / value 6.47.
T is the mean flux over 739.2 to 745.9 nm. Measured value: 6.07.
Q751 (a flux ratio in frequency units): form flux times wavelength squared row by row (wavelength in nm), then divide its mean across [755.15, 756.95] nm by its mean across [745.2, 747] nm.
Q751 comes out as 1.1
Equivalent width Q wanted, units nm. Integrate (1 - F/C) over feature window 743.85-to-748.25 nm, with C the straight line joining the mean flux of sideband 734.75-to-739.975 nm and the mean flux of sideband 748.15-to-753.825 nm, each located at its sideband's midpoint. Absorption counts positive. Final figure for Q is 0.60 nm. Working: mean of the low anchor 6.81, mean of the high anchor 6.98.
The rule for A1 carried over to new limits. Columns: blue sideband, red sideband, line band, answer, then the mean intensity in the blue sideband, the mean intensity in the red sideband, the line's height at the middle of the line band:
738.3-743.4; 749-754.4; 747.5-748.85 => 0.164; 6.26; 7.07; 6.81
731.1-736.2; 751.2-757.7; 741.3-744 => 0.192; 7.89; 6.62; 7.34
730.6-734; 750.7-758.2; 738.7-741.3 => 0.204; 7.83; 6.66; 7.42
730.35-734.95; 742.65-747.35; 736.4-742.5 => 0.064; 7.37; 6.01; 6.62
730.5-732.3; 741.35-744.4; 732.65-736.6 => -0.232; 6.68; 6.07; 6.5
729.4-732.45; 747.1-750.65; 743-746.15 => 0.162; 6.43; 6.88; 6.77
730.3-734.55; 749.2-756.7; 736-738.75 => 0.169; 7.44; 6.84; 7.3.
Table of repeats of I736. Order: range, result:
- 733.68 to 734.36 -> 6.06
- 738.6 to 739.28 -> 6.24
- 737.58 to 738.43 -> 6.19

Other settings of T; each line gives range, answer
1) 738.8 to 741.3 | 6.14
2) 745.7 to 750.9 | 6.74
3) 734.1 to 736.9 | 7.23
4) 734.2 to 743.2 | 6.56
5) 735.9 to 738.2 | 6.32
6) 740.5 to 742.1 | 6.41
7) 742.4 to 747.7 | 6.02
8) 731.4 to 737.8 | 7.48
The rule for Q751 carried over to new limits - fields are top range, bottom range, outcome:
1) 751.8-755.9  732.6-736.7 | 0.88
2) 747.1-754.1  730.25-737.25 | 0.97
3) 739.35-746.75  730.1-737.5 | 0.86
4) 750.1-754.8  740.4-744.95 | 1.17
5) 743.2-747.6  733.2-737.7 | 0.84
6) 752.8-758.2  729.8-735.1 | 0.97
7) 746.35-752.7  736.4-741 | 1.14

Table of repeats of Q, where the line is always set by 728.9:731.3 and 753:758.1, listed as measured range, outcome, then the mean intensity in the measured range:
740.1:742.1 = 0.03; 6.3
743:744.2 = 0.13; 5.73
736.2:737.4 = 0.07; 5.96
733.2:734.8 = -0.29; 7.46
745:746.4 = 0.15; 5.75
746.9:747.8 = 0.01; 6.39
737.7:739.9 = 0.04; 6.25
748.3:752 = -0.38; 7.14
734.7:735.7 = -0.34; 8.52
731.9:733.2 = -0.41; 8.33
